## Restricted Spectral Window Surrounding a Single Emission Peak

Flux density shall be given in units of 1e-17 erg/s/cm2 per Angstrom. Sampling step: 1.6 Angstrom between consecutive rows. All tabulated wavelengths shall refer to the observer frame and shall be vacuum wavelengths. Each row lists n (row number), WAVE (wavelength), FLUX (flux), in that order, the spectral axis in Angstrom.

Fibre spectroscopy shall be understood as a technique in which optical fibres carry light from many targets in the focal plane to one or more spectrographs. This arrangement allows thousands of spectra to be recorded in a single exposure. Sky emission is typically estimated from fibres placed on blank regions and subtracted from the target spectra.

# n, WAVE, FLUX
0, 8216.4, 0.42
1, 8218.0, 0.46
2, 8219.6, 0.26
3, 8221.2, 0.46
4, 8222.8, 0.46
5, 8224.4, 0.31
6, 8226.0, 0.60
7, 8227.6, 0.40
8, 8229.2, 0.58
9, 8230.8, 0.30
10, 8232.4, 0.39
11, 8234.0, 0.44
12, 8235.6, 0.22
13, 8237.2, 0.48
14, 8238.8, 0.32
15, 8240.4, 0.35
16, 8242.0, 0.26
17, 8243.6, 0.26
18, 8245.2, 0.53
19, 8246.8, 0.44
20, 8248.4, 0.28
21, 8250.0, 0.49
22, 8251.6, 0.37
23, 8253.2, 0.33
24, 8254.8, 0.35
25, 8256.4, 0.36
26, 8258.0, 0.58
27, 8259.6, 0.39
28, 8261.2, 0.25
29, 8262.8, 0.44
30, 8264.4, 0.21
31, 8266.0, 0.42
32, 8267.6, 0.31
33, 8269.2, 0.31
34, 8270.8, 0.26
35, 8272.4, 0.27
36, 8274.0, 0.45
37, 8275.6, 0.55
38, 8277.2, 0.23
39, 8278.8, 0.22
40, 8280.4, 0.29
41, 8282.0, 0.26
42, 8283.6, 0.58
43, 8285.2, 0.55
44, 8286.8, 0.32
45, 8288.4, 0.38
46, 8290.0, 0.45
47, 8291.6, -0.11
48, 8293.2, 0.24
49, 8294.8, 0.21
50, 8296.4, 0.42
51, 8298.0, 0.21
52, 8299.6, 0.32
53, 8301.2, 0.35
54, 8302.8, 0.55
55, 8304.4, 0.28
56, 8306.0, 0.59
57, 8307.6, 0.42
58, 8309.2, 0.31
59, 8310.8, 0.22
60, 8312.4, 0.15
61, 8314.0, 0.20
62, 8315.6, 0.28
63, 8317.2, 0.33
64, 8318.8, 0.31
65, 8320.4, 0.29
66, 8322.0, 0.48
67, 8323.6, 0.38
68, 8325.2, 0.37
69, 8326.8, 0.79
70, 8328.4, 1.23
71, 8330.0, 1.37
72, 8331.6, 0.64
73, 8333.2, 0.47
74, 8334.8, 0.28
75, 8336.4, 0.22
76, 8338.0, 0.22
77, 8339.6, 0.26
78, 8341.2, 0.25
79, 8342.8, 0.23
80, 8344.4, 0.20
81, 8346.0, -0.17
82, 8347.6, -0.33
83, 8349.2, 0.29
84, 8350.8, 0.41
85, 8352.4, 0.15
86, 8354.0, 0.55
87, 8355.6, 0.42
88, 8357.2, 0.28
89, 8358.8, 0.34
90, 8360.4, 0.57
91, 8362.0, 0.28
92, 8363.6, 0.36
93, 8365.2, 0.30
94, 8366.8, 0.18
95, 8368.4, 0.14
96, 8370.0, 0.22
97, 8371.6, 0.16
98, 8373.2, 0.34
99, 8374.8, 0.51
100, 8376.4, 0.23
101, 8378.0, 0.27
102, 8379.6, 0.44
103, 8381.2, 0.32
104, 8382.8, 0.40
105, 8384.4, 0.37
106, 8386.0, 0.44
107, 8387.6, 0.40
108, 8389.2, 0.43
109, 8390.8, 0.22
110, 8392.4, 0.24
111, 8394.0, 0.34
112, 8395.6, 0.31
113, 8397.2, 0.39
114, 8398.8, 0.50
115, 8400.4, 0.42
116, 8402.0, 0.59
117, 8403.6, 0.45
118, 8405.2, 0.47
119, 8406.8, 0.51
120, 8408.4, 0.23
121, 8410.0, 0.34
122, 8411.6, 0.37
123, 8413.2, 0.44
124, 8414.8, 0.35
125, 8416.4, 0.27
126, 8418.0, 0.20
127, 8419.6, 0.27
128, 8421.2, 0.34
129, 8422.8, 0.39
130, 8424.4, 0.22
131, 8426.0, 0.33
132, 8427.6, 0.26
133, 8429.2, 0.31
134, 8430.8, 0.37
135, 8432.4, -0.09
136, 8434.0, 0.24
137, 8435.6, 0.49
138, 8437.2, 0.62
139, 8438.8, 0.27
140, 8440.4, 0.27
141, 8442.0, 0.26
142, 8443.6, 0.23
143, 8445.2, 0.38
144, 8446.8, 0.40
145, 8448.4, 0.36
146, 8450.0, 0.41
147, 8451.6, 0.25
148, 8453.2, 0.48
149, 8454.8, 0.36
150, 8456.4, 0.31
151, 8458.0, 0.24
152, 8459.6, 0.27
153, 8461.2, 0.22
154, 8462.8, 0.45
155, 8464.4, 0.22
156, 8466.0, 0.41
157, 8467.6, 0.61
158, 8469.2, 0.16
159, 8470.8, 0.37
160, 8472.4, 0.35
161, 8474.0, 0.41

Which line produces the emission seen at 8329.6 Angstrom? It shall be Hgamma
